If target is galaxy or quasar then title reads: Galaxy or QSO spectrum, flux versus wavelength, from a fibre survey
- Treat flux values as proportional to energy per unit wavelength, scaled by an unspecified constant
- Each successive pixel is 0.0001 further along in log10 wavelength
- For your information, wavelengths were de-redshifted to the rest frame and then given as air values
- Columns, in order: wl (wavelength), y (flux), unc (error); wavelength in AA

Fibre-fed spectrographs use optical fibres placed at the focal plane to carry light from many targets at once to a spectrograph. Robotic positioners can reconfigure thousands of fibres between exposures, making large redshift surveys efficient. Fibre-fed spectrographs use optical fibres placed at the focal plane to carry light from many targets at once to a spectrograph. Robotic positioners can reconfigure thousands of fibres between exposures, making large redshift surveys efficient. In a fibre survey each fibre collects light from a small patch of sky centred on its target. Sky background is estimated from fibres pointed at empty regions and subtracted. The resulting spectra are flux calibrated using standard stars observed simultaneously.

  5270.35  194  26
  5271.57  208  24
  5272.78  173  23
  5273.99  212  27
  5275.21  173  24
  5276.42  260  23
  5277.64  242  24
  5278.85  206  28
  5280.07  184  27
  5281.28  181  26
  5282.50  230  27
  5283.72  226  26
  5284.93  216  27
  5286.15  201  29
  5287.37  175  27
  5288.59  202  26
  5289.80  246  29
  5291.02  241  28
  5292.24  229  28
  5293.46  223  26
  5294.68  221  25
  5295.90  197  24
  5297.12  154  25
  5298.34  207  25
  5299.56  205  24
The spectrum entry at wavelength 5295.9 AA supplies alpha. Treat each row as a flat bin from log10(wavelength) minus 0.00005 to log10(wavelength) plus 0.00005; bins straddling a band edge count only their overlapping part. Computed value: 197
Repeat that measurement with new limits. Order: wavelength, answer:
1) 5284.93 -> 216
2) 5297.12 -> 154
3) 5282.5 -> 230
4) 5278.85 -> 206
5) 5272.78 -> 173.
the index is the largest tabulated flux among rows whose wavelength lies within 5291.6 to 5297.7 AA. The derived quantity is 229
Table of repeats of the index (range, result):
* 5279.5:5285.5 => 230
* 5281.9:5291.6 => 246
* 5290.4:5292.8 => 241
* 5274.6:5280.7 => 260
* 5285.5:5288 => 201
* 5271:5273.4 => 208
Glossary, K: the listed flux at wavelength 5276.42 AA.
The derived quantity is 260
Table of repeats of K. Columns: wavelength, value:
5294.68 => 221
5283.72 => 226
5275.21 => 173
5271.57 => 208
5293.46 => 223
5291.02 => 241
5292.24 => 229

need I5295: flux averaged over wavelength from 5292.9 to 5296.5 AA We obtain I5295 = 213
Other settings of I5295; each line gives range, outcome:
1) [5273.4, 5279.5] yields 218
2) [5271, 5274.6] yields 198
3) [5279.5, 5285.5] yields 208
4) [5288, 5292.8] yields 230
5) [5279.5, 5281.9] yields 183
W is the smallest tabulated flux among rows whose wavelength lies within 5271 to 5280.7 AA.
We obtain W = 173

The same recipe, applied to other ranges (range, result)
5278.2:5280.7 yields 184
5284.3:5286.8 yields 201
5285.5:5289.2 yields 175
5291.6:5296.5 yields 197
